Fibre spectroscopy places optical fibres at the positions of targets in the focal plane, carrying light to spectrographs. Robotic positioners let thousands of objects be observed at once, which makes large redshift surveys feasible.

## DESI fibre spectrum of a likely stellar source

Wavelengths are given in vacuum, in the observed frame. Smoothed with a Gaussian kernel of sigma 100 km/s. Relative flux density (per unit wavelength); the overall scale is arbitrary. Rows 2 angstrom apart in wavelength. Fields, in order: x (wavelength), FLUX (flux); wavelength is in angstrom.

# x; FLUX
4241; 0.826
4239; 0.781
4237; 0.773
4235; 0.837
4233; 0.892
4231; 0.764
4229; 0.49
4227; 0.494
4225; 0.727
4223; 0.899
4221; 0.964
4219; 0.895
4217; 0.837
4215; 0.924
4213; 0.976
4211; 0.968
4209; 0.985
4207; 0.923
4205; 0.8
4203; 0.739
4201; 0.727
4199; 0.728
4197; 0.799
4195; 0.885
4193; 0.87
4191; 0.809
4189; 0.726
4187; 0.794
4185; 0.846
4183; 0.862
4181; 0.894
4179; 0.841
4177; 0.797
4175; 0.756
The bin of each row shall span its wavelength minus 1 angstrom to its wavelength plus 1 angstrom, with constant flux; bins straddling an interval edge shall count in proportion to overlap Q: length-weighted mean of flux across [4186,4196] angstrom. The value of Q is 0.817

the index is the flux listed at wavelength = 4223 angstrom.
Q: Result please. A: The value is 0.899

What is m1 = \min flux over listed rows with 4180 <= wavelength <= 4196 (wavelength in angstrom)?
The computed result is 0.726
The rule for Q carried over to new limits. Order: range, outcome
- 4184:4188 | 0.82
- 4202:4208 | 0.821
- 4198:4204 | 0.731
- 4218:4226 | 0.871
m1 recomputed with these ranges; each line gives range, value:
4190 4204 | 0.727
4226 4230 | 0.49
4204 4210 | 0.8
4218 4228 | 0.494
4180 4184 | 0.862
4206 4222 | 0.837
